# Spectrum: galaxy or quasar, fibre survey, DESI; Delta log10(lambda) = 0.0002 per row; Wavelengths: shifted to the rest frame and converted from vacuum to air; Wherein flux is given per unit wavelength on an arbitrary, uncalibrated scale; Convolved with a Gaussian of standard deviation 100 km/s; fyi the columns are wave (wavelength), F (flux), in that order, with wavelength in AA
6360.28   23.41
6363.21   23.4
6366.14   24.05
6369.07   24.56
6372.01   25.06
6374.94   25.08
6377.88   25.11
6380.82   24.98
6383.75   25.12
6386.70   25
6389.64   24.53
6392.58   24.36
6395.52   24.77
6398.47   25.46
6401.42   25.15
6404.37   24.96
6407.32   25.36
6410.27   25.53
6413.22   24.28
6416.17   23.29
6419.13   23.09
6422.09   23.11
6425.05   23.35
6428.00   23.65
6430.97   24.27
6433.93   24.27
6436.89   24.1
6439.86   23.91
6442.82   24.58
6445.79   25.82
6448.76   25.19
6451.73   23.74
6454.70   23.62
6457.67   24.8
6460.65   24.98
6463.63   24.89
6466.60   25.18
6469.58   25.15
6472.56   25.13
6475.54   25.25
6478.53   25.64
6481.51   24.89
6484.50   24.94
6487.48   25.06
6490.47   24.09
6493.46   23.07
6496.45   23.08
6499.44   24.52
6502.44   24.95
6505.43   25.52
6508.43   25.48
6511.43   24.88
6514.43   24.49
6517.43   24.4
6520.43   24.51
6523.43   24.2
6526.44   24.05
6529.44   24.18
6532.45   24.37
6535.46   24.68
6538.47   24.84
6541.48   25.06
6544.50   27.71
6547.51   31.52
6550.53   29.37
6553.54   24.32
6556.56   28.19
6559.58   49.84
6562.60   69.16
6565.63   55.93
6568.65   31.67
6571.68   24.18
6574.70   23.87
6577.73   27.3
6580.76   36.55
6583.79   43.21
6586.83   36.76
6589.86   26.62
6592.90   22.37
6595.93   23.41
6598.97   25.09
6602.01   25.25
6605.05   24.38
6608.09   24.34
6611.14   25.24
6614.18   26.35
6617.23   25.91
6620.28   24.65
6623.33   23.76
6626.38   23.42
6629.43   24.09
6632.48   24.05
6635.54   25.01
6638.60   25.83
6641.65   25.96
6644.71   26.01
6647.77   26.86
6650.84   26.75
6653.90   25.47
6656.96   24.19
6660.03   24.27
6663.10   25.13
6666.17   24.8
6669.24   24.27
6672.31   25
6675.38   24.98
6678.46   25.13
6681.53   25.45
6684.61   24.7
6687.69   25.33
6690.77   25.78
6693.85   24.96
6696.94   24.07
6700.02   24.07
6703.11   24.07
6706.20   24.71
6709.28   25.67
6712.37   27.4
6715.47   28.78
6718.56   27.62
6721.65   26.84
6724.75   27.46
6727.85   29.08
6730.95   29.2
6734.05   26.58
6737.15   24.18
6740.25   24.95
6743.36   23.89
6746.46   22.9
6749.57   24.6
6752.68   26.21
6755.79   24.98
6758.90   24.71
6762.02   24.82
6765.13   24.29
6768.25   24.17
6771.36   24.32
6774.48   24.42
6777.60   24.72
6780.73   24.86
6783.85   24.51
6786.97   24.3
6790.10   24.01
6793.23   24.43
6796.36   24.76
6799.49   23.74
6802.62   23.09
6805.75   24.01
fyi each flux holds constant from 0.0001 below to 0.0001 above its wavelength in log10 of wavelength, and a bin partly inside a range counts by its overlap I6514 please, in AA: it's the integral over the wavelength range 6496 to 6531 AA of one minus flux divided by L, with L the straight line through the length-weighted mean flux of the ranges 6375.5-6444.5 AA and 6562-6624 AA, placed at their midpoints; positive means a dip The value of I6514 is 4.0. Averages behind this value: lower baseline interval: 24.5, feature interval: 24.6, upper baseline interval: 30.3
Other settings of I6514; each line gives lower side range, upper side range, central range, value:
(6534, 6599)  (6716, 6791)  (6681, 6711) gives 2.9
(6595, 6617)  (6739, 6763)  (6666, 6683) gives -0.1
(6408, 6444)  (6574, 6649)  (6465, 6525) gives 0.6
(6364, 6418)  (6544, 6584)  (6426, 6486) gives 8.8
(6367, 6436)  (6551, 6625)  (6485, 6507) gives 2.8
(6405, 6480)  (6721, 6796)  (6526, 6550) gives -1.3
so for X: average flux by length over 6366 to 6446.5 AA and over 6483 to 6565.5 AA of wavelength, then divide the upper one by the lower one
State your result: 1.15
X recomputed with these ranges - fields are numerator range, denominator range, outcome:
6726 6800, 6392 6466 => 1.02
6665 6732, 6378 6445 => 1.06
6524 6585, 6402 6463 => 1.33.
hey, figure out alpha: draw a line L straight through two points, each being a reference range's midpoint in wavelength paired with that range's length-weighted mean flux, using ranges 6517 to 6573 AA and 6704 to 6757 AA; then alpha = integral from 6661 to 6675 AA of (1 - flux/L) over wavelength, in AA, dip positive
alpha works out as 1.6 AA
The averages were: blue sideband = 31.3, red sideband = 26.2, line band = 24.8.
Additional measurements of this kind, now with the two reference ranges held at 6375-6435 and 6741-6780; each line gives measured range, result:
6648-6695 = -1.2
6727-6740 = -1.3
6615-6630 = 0.0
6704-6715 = -0.7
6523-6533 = 0.1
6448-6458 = 0.1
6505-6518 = -0.2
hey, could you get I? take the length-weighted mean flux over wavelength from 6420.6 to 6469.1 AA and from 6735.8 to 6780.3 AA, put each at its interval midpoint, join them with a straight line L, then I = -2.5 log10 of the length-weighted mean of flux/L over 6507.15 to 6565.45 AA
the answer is -0.219 mag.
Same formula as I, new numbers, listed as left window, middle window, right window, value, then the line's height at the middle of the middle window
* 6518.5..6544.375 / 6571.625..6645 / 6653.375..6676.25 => -0.080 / 24.7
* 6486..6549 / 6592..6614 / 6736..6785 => 0.015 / 24.8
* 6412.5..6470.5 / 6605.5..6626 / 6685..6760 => 0.011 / 25.2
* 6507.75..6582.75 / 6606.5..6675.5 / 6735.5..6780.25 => 0.109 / 27.7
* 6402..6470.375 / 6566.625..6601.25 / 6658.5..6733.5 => -0.171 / 25.2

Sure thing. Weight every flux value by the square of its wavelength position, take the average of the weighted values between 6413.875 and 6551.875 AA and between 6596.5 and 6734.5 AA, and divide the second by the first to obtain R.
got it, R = 1.09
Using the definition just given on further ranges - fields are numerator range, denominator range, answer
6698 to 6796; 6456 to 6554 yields 1.09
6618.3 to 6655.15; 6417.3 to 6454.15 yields 1.11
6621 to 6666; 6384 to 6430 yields 1.10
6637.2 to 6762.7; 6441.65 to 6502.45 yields 1.11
